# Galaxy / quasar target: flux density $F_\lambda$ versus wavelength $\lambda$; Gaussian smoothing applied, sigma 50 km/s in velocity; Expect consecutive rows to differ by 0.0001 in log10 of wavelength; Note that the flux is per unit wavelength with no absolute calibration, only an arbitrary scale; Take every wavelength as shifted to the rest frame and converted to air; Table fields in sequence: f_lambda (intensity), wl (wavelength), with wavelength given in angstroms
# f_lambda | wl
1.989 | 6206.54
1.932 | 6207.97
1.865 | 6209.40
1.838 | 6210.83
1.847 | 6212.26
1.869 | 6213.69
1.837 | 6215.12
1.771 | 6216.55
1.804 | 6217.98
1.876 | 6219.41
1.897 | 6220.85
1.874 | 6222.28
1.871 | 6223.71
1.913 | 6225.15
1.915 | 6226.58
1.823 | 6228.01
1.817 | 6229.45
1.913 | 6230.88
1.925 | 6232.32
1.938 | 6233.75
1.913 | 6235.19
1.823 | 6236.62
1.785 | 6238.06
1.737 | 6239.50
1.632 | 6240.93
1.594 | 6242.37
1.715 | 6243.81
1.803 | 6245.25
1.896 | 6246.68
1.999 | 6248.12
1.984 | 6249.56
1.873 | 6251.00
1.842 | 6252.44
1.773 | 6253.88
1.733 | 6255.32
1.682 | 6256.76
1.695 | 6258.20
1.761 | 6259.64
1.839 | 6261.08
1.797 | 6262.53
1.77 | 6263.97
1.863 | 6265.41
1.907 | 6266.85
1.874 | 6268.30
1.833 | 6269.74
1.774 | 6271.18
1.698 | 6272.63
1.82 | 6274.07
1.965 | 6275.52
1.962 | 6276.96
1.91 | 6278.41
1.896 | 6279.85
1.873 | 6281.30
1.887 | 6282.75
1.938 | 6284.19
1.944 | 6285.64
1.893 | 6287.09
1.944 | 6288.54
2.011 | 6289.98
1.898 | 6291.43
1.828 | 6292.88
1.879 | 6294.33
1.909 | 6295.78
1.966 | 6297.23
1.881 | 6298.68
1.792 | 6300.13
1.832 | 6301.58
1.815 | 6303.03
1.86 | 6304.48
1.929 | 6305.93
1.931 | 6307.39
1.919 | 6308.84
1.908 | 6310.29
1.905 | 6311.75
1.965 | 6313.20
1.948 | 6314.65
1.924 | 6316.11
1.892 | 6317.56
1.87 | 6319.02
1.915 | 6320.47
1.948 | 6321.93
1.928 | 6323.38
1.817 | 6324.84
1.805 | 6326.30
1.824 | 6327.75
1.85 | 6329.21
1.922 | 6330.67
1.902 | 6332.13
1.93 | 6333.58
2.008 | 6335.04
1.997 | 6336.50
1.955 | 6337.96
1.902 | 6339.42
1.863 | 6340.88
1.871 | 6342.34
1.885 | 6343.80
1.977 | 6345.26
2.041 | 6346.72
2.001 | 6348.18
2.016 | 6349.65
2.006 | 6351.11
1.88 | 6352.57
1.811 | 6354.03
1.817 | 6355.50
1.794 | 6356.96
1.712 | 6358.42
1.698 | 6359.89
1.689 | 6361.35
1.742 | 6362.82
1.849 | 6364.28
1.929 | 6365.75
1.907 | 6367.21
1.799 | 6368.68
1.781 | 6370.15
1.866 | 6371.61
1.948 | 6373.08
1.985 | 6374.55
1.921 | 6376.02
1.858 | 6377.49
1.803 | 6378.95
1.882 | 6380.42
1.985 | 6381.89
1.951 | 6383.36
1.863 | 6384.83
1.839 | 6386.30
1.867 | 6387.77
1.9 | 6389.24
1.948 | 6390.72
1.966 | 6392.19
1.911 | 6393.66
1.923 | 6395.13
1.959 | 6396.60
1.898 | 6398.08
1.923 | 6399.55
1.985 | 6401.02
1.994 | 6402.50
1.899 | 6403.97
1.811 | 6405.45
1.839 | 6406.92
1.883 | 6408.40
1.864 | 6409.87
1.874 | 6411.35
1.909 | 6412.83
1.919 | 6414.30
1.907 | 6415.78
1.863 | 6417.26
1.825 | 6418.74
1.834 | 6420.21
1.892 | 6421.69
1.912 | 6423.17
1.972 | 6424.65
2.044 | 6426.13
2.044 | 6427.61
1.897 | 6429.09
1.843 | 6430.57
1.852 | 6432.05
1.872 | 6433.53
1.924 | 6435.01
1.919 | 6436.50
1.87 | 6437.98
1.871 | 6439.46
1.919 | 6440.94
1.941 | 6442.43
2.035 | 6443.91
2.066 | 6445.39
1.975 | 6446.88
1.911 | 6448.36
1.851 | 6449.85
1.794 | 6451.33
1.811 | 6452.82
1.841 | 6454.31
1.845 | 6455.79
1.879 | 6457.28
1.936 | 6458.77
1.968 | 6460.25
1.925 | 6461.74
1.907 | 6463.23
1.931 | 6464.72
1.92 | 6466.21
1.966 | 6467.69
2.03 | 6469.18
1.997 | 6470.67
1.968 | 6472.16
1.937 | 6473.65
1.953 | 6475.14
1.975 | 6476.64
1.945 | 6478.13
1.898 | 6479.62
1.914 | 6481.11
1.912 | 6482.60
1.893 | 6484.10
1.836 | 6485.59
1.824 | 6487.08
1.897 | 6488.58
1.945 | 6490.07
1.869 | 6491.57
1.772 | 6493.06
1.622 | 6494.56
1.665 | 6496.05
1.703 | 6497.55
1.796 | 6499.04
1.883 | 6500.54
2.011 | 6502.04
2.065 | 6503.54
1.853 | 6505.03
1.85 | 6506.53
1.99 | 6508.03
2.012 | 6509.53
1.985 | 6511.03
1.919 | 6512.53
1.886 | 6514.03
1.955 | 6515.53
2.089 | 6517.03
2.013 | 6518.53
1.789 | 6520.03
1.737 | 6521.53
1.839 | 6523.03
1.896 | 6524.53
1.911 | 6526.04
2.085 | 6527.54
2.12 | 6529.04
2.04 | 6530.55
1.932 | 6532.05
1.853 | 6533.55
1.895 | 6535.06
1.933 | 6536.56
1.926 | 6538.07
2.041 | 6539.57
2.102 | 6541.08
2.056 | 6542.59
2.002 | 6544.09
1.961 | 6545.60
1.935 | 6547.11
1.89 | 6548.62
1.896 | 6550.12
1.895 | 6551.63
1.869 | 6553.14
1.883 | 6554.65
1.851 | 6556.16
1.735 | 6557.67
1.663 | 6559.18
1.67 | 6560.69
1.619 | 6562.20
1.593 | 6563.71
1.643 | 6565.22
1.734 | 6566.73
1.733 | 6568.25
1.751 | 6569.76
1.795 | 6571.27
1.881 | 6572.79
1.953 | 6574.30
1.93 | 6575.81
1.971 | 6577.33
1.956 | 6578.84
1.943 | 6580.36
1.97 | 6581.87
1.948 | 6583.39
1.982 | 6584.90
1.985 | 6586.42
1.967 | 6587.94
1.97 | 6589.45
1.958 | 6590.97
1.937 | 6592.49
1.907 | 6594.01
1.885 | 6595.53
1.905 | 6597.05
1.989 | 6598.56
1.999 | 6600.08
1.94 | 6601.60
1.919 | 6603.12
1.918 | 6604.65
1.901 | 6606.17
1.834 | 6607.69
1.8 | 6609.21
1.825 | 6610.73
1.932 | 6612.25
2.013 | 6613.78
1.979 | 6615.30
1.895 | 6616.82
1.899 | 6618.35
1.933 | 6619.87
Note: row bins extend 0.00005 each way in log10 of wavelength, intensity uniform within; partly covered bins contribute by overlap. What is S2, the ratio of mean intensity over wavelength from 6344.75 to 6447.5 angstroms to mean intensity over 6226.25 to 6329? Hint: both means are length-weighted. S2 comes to 1.02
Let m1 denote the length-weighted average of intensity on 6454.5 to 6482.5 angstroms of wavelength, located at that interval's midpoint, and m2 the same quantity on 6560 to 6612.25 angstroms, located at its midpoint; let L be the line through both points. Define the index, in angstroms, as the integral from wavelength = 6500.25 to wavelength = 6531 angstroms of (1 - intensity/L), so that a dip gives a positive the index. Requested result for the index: -0.6 angstroms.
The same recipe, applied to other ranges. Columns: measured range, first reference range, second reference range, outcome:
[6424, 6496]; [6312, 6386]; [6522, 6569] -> -1.02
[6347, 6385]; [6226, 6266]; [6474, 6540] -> -0.20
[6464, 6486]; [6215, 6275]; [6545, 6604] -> -0.98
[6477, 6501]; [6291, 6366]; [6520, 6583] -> 0.56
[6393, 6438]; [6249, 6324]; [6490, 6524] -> -0.70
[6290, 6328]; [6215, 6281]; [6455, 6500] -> -0.89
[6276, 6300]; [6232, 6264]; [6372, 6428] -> -1.04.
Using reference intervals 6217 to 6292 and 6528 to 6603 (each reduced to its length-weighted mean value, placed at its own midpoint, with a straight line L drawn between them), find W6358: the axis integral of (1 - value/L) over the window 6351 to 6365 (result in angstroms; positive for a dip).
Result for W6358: 0.56 angstroms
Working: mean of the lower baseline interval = 1.85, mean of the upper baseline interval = 1.9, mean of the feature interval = 1.79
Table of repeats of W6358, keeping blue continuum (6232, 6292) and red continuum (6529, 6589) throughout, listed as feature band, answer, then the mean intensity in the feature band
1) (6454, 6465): -0.2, 1.91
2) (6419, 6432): -0.4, 1.92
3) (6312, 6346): -1.0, 1.91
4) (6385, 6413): -0.6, 1.9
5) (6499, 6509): -0.3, 1.93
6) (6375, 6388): -0.2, 1.89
